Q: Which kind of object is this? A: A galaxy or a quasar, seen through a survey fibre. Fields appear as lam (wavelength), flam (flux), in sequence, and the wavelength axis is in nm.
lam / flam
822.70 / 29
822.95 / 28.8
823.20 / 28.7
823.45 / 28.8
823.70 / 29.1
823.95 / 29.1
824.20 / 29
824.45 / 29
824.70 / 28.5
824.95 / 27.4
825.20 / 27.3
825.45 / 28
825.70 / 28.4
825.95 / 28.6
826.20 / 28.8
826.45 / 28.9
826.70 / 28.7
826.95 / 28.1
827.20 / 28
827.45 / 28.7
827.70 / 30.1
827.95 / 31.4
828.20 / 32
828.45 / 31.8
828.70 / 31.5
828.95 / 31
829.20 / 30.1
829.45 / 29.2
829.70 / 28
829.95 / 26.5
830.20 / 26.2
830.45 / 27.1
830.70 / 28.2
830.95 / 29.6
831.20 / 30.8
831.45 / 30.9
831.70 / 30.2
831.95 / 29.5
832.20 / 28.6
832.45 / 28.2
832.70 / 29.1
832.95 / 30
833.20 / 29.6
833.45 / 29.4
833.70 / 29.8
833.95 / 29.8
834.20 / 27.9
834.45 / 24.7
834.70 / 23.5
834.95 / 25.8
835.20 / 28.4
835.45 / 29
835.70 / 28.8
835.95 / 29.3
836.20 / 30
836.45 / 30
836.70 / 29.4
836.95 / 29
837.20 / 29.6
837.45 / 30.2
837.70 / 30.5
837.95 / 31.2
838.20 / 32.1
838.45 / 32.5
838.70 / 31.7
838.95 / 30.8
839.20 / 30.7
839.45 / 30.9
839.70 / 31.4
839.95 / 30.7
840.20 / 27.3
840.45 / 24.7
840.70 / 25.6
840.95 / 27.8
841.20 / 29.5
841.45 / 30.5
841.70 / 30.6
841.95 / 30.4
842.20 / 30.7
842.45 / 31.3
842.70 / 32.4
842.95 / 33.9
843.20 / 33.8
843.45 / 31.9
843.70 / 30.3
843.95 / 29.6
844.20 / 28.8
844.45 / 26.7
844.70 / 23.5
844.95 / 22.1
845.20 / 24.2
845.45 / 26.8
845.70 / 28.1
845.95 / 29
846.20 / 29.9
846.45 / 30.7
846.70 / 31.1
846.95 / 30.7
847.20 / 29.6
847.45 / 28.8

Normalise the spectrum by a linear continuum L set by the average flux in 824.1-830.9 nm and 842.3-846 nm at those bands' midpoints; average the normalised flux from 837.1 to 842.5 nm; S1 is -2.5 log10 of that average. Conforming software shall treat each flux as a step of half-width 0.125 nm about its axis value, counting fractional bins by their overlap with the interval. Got -0.04 mag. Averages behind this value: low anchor 28.9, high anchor 28.8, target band 30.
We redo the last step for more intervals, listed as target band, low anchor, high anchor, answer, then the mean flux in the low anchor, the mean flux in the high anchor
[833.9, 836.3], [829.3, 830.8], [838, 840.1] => 0.08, 27.6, 31.3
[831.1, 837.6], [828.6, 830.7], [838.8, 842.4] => 0.00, 28.6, 29.5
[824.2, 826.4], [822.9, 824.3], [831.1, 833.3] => 0.03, 28.9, 29.6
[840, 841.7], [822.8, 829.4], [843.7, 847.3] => 0.01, 29.2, 28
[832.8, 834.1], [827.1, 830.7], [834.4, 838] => -0.03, 29.4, 28.7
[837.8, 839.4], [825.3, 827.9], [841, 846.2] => -0.09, 28.7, 29.2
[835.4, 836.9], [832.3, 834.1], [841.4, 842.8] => 0.02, 29.4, 31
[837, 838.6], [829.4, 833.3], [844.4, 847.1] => -0.10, 28.8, 27.6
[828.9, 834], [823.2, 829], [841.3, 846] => 0.00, 29.2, 29.2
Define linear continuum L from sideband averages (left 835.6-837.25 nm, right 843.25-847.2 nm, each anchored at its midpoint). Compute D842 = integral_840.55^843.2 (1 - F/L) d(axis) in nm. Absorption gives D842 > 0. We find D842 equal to -0.15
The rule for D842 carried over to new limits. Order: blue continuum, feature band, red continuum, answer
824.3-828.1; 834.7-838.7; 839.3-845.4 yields -0.09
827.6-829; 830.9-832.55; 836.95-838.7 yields 0.08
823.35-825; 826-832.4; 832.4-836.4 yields -0.17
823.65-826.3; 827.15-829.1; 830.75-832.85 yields -0.11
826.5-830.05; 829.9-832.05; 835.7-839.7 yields 0.08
